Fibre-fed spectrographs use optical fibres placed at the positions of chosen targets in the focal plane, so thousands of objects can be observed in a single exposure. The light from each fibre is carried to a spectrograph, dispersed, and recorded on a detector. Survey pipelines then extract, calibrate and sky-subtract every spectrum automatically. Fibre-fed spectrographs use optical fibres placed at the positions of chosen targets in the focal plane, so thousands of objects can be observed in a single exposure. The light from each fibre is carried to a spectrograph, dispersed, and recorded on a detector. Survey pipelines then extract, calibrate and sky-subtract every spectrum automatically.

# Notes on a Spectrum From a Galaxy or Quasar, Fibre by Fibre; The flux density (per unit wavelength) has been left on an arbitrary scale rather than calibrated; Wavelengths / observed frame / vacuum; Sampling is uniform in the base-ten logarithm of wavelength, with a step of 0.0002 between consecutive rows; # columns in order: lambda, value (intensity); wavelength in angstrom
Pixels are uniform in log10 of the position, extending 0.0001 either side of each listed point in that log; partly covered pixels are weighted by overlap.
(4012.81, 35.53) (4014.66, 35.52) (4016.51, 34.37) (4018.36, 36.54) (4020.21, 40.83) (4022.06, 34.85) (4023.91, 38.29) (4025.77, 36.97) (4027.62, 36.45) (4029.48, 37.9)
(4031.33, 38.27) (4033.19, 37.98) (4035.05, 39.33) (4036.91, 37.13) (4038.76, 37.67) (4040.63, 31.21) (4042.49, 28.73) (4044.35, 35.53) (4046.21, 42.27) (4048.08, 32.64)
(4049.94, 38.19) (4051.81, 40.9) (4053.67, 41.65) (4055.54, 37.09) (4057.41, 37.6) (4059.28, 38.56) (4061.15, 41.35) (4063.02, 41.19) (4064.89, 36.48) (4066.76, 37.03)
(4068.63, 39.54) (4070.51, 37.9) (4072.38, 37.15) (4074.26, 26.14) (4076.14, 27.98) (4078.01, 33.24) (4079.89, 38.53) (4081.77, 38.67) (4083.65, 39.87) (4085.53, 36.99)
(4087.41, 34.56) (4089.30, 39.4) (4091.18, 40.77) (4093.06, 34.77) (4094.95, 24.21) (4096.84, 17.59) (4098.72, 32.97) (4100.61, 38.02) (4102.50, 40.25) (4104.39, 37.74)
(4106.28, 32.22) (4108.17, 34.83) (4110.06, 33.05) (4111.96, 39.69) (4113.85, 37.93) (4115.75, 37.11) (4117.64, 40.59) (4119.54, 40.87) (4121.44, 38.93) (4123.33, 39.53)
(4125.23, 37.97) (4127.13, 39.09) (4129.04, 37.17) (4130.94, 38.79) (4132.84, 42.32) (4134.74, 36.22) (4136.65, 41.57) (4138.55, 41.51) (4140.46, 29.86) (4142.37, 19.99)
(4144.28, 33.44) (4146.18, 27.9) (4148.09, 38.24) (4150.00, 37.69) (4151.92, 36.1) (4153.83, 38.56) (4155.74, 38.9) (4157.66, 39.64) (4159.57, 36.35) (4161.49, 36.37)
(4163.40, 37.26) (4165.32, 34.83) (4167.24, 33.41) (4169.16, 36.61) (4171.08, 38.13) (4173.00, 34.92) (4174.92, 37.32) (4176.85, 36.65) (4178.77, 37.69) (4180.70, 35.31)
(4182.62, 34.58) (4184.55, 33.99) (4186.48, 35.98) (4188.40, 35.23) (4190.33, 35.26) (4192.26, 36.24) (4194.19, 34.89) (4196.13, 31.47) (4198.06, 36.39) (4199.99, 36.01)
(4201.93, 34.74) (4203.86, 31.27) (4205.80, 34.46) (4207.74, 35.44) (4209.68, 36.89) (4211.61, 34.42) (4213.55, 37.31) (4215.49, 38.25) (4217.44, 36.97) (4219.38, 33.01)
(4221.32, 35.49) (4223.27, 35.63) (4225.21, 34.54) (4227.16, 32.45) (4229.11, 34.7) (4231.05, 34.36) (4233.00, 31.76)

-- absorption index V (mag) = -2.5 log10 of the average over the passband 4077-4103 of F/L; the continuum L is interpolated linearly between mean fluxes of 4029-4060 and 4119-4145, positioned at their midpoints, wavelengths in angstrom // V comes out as 0.07 mag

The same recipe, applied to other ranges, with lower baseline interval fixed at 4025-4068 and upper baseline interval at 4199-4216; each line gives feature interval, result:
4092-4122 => 0.05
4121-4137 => -0.07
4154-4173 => -0.03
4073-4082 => 0.14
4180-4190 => 0.02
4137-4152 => 0.09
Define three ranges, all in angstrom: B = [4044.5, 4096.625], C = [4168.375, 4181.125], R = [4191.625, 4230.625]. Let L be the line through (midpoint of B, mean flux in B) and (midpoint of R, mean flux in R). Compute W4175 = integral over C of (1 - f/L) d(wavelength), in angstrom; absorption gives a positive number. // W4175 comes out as -0.47 angstrom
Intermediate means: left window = 36.5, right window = 35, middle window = 36.7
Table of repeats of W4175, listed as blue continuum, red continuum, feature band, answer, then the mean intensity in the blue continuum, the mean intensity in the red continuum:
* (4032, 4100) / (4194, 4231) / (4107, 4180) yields -2.7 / 35.9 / 35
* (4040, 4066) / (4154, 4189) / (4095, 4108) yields 1.5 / 37.5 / 36.4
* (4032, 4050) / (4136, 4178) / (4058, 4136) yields -1.6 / 36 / 35.7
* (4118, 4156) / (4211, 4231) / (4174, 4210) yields 0.6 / 36.7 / 35.2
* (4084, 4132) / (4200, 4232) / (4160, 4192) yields -0.3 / 36.3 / 35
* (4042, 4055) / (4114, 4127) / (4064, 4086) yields 1.3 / 37.4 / 39.1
